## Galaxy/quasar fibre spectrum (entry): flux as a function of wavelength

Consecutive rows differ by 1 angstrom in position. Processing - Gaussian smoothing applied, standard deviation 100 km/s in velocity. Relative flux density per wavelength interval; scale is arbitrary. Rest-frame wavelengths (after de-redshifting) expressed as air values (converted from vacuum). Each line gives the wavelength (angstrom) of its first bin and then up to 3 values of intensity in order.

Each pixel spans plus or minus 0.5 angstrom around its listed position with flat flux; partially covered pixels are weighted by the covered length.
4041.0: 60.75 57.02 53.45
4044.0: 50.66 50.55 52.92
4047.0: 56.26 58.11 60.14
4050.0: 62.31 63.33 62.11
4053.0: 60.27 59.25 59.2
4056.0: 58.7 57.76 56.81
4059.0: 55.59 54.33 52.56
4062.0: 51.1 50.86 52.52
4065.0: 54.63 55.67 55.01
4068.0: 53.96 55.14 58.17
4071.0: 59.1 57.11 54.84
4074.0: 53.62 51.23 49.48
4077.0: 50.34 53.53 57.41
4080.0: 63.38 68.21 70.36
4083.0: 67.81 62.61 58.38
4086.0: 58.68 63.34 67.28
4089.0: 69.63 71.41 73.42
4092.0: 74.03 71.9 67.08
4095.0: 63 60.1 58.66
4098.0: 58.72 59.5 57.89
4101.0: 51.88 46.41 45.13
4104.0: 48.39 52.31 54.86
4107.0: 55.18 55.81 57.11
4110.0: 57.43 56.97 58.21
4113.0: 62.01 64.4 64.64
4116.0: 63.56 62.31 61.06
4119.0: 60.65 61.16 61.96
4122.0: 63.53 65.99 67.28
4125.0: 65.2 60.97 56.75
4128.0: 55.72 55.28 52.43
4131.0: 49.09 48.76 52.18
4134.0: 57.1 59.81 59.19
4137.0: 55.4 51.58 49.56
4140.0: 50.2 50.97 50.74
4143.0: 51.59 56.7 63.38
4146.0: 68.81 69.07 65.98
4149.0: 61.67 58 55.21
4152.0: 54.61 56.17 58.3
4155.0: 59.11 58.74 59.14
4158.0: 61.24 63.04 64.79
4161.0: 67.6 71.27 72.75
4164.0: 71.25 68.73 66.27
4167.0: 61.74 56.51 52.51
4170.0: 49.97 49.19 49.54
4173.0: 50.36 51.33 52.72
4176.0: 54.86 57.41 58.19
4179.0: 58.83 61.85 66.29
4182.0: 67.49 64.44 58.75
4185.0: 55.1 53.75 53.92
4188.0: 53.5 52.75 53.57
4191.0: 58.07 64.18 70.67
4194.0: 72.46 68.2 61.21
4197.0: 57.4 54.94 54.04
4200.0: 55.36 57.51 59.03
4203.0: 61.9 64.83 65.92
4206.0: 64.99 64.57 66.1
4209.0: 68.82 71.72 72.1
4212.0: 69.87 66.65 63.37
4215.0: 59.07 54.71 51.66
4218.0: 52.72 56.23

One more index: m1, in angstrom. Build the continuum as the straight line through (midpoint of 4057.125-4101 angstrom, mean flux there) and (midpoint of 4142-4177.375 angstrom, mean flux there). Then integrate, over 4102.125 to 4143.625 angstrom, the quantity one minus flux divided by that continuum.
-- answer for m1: 1.9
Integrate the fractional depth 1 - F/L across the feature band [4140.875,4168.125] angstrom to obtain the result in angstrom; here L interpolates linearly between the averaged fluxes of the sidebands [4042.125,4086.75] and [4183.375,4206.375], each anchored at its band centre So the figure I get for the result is -1.4 angstrom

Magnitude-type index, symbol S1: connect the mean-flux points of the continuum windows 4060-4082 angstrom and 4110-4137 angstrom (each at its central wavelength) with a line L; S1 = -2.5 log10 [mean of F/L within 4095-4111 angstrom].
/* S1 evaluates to 0.06 mag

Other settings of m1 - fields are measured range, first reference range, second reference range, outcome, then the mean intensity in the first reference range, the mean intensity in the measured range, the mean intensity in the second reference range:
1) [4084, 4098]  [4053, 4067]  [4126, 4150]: -2.44 angstrom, 55.5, 65.5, 56.3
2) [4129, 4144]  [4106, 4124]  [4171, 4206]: 1.79 angstrom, 60.7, 53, 58.8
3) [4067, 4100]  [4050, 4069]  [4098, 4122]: -2.43 angstrom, 56.4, 61.1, 57.5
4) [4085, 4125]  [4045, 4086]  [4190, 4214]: -1.17 angstrom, 57.3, 60.9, 63.7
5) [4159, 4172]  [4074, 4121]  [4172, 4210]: -0.49 angstrom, 60.1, 62.2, 59.9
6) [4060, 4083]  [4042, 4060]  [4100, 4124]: 0.63 angstrom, 57.4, 56.1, 58.1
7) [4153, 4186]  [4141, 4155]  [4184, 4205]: -0.41 angstrom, 58.9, 59.8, 59.3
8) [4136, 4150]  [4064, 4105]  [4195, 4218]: 0.72 angstrom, 59.2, 57.4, 62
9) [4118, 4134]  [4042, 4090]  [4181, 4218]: 0.24 angstrom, 57.7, 58.5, 61.4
